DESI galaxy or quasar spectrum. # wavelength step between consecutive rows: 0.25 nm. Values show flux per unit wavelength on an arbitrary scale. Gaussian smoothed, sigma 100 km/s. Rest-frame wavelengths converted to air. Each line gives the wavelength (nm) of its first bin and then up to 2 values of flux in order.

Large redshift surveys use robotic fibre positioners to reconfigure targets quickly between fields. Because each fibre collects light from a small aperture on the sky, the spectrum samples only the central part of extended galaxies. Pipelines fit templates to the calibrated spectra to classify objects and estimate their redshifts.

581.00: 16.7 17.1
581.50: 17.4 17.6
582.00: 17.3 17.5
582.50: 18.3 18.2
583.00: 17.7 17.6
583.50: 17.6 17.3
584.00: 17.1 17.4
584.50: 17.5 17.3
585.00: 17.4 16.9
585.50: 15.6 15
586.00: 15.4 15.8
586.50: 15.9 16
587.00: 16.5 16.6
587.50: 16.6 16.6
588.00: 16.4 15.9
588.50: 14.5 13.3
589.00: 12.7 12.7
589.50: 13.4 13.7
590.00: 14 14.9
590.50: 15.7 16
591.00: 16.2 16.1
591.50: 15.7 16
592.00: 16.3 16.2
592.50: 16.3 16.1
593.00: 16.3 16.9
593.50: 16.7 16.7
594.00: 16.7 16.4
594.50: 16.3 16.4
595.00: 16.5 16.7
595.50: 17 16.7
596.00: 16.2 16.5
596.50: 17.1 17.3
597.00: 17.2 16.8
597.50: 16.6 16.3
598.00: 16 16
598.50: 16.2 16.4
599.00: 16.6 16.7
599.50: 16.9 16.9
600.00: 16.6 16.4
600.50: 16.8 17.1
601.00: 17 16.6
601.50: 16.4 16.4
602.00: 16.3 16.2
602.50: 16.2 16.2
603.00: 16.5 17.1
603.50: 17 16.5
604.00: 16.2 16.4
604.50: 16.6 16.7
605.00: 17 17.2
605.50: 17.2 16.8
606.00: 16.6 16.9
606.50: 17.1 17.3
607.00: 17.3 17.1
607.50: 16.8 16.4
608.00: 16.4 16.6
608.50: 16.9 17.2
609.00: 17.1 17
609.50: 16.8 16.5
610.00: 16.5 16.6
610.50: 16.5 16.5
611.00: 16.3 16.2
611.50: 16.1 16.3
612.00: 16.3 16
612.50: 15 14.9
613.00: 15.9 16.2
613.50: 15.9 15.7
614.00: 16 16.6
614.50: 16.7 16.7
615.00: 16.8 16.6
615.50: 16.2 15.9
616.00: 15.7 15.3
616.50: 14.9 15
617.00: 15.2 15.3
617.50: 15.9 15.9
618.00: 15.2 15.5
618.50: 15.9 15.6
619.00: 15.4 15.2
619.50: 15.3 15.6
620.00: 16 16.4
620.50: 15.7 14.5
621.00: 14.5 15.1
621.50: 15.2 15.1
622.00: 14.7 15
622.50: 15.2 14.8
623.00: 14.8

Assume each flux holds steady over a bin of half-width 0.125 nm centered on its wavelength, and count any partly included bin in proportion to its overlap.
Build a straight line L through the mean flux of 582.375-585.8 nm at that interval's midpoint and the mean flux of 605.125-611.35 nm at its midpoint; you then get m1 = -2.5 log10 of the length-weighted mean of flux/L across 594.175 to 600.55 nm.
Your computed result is 0.03 mag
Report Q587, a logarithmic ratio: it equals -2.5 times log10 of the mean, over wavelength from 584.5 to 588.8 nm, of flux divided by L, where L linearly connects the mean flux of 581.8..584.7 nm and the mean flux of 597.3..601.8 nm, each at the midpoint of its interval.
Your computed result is 0.08 mag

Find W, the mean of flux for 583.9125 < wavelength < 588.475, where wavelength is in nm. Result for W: 16.4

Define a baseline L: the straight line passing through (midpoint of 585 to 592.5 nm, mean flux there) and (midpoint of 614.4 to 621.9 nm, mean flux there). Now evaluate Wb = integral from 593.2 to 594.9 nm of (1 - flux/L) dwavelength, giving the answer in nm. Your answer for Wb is -0.12 nm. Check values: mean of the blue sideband 15.4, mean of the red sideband 15.6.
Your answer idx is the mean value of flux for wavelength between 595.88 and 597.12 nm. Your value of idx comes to 16.9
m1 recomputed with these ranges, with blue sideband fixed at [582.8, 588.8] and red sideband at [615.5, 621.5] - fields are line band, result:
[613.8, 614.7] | -0.055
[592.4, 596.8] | -0.026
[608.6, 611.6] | -0.061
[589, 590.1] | 0.220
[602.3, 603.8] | -0.043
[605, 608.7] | -0.073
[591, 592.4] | 0.014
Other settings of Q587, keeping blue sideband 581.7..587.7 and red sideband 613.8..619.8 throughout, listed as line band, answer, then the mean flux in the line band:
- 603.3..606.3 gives -0.04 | 16.8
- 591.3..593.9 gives 0.02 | 16.3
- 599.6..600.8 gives -0.03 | 16.7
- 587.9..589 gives 0.14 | 14.7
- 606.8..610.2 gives -0.05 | 16.8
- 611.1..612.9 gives 0.01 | 15.8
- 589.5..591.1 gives 0.12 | 14.9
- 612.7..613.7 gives 0.01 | 15.8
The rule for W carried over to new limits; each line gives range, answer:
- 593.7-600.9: 16.6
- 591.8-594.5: 16.4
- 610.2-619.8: 15.9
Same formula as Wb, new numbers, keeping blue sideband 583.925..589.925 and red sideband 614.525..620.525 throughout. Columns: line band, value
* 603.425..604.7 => -0.068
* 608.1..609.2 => -0.086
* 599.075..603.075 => -0.226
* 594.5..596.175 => -0.095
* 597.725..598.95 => -0.040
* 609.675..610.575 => -0.047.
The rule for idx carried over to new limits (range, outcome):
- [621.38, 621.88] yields 15.1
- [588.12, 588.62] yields 15.2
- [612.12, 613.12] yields 15.5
